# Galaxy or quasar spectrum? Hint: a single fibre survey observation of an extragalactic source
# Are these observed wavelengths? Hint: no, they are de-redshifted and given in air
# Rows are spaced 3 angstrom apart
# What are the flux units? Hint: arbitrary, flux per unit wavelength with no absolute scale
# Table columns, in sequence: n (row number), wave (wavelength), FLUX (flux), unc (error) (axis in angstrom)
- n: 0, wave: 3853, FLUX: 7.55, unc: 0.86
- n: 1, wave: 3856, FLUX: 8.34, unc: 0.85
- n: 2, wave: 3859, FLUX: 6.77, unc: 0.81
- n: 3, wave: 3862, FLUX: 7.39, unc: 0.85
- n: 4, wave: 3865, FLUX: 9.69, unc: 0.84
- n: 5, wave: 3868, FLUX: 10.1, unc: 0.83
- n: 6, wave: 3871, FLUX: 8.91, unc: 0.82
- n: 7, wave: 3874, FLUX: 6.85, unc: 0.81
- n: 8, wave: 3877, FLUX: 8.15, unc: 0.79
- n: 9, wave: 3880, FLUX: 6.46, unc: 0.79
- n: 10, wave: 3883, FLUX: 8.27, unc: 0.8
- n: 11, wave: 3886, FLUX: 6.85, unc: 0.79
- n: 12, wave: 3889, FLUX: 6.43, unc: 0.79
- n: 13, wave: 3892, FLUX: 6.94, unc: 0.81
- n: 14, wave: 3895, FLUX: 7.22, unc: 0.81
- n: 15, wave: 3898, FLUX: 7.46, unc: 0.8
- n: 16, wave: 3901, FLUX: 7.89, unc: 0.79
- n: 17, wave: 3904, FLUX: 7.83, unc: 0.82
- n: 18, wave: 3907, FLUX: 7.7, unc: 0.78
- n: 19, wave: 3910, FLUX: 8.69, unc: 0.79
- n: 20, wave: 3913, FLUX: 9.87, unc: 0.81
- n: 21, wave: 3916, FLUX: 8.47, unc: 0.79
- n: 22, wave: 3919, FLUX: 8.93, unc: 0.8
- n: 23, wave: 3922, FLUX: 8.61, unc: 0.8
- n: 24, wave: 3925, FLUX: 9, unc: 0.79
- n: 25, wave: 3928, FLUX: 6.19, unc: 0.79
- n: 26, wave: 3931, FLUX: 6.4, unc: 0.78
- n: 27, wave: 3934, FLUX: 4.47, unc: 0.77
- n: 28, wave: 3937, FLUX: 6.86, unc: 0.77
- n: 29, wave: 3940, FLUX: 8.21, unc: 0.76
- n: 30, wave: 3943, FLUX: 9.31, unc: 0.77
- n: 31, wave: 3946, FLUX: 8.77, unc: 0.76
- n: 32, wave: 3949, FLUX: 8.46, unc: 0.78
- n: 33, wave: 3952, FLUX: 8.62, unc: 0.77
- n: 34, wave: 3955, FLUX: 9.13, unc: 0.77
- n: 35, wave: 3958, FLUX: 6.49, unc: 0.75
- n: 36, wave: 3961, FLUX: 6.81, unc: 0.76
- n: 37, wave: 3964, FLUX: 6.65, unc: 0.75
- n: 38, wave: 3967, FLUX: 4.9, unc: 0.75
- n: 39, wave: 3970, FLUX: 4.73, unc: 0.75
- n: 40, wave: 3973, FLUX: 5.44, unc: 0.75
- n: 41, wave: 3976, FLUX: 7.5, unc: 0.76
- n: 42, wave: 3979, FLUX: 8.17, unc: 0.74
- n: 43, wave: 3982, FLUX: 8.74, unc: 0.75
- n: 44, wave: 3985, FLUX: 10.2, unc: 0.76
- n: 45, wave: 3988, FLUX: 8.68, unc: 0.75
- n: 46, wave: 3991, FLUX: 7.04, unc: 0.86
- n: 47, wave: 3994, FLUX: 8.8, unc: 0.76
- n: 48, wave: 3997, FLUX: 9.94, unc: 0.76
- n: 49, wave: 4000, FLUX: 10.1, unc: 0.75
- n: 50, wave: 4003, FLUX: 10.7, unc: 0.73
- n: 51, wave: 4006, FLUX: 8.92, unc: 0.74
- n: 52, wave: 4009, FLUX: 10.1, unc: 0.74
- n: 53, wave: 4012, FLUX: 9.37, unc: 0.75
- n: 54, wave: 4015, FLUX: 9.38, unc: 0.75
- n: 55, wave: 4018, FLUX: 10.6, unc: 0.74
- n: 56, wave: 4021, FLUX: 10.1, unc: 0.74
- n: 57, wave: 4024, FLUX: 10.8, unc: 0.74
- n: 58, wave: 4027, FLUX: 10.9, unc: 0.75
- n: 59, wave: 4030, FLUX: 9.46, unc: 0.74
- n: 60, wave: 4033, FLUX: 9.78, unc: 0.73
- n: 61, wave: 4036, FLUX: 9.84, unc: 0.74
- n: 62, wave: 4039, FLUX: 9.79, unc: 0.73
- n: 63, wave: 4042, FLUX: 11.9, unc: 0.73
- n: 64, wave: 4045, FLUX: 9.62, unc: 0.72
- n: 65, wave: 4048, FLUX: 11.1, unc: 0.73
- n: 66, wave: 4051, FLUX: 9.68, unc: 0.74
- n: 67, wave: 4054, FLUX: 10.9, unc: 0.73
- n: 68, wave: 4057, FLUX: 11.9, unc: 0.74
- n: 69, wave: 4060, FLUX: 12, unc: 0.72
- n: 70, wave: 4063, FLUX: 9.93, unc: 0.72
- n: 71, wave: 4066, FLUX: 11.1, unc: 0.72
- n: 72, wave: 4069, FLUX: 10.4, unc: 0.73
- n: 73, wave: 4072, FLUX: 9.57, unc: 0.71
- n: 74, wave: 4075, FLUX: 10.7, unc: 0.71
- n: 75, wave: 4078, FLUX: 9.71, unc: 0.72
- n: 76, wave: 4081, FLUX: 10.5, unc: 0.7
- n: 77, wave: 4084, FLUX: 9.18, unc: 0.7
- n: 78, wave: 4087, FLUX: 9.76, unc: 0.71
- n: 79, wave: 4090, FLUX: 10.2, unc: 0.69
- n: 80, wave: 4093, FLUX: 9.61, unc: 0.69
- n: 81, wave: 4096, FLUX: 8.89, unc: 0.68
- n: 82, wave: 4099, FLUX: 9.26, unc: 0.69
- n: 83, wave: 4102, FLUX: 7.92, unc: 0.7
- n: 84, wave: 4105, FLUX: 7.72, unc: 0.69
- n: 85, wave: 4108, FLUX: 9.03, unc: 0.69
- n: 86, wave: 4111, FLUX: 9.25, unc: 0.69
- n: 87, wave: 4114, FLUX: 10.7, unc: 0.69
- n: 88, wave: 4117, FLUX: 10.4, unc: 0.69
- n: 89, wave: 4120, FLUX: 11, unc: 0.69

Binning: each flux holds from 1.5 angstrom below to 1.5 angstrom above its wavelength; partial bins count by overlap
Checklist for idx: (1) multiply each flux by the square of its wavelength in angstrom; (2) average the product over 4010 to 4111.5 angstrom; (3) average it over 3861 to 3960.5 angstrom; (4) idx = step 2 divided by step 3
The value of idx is 1.37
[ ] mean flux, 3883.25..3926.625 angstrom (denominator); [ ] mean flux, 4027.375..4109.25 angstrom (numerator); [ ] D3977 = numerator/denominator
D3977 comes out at 1.3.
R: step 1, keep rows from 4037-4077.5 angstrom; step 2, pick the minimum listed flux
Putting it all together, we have 9.57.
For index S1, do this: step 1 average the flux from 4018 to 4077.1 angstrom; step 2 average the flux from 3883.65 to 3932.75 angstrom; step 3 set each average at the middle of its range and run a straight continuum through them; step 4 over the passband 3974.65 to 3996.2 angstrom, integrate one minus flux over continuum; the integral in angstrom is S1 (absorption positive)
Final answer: 1.8 angstrom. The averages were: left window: 7.77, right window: 10.5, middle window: 8.5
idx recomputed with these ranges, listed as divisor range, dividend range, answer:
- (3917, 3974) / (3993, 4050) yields 1.44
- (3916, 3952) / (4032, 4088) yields 1.42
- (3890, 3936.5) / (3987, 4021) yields 1.29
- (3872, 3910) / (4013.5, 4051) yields 1.48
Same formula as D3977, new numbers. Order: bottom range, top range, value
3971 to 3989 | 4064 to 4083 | 1.28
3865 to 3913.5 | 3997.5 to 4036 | 1.27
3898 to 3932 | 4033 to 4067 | 1.31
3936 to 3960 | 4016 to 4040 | 1.23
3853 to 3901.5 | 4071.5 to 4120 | 1.24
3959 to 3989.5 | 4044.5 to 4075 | 1.49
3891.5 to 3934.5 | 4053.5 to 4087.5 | 1.34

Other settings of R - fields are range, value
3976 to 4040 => 7.04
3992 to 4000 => 8.8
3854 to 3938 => 4.47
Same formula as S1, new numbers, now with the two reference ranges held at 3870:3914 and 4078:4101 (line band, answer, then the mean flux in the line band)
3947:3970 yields 3.17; 7.16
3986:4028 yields -4.15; 9.67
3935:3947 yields 0.06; 8.11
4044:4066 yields -3.62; 10.8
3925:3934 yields 1.78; 6.44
